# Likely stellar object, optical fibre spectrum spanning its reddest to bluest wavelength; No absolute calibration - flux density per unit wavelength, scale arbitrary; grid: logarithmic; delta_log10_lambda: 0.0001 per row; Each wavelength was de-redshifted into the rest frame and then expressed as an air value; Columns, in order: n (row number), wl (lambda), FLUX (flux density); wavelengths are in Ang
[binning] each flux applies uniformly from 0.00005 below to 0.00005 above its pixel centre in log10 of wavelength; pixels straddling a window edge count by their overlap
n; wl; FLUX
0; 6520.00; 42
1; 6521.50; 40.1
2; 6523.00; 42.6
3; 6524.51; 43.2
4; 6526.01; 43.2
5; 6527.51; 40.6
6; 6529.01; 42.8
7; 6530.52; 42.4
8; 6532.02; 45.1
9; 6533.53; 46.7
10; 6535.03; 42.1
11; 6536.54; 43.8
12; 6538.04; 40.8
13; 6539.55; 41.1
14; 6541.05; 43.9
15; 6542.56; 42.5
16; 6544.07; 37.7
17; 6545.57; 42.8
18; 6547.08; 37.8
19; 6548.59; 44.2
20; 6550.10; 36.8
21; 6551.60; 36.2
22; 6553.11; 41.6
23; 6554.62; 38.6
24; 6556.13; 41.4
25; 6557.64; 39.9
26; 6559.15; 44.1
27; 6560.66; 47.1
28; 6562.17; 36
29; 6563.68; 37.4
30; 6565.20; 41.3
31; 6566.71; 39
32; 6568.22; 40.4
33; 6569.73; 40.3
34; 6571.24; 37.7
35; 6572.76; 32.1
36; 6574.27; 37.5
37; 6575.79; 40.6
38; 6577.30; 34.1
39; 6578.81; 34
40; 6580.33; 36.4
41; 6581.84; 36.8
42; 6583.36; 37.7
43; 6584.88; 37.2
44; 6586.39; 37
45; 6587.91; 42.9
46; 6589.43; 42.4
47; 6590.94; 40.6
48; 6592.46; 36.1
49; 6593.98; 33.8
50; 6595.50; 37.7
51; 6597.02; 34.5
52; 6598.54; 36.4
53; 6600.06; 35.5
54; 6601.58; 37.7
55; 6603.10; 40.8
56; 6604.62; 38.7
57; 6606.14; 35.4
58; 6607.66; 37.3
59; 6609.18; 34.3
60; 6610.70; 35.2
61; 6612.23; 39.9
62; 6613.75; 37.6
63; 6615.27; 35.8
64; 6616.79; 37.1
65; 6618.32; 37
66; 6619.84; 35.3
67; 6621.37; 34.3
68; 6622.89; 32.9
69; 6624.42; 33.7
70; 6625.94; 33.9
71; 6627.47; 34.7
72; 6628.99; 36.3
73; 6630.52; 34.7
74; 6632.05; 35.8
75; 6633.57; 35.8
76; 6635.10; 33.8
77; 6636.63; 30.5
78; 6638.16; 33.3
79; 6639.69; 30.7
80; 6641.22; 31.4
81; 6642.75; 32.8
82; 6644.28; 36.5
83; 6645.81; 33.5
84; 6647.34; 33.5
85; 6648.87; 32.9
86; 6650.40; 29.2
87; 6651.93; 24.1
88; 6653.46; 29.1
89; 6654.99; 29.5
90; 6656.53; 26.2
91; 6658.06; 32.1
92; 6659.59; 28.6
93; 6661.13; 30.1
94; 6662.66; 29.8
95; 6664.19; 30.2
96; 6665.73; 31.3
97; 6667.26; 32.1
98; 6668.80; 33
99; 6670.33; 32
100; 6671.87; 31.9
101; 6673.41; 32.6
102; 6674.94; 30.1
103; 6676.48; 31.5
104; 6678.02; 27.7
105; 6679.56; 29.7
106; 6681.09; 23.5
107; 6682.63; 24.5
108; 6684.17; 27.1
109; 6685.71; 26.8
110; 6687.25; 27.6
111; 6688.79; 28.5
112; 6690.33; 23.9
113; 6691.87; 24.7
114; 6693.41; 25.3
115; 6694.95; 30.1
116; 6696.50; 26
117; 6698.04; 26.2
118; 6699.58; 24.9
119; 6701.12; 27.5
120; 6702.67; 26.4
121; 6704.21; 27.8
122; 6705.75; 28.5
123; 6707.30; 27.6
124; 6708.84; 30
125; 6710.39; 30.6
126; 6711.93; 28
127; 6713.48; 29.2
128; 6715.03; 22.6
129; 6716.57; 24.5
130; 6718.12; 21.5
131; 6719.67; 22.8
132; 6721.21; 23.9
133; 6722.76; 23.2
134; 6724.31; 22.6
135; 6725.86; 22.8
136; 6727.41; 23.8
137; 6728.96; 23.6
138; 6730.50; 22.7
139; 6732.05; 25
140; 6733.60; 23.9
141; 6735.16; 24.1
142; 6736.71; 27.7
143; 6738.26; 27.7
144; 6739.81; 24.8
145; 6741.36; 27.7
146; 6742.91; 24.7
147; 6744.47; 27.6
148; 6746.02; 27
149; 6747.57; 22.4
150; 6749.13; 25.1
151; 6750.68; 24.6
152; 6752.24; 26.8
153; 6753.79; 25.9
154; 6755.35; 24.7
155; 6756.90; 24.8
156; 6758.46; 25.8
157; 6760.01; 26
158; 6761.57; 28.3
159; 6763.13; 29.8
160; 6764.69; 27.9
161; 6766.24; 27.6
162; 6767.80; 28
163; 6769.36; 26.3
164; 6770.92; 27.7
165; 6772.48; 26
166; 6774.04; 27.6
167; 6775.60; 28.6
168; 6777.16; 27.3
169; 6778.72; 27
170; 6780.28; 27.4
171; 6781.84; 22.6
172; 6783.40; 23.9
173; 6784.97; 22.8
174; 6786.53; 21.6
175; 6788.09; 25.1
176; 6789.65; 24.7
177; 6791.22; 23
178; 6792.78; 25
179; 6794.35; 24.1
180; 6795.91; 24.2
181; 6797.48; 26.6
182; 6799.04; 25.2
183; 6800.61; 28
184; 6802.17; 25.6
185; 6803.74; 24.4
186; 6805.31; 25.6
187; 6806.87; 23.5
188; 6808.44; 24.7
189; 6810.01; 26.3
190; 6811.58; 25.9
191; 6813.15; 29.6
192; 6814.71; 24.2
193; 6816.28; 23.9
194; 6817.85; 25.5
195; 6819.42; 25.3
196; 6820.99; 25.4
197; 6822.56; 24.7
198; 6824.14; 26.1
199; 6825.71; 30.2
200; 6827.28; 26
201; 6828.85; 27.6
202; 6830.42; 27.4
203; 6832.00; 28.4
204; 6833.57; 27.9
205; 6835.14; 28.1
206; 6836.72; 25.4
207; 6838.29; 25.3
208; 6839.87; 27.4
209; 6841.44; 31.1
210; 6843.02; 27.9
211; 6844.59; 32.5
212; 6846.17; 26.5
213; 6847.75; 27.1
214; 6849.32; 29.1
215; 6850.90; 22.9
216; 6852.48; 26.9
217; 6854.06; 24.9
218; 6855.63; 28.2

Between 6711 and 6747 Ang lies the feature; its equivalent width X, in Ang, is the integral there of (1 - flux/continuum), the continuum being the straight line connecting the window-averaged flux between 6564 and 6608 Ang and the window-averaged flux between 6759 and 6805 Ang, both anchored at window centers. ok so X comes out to 5.2 Ang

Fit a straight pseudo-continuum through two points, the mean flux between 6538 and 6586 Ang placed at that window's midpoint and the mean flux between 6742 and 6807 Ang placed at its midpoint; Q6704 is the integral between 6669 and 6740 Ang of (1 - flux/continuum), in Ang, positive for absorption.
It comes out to 8.7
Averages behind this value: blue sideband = 39.2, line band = 26.5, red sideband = 25.8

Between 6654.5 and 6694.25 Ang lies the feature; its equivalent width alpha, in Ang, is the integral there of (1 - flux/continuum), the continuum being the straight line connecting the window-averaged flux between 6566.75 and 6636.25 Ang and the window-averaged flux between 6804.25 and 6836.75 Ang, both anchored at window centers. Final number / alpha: 5.2 Ang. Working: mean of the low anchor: 36.6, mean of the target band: 28.9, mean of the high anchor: 26.3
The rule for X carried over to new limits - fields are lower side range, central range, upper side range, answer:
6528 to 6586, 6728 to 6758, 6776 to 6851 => 4.60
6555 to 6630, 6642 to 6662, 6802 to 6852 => 2.37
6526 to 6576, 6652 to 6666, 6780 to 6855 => 2.18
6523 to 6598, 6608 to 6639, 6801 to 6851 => 1.34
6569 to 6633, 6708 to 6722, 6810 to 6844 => 2.57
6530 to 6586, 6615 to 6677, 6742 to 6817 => 3.36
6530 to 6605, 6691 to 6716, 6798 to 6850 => 4.19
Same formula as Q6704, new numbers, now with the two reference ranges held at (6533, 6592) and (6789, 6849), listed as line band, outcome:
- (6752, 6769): 1.5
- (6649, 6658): 1.7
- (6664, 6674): 0.6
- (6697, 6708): 1.9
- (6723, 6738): 3.3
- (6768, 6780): 0.6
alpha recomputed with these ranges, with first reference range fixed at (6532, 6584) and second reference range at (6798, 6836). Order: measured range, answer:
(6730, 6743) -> 2.1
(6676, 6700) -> 4.6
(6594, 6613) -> 0.3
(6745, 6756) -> 1.6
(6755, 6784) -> 2.0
